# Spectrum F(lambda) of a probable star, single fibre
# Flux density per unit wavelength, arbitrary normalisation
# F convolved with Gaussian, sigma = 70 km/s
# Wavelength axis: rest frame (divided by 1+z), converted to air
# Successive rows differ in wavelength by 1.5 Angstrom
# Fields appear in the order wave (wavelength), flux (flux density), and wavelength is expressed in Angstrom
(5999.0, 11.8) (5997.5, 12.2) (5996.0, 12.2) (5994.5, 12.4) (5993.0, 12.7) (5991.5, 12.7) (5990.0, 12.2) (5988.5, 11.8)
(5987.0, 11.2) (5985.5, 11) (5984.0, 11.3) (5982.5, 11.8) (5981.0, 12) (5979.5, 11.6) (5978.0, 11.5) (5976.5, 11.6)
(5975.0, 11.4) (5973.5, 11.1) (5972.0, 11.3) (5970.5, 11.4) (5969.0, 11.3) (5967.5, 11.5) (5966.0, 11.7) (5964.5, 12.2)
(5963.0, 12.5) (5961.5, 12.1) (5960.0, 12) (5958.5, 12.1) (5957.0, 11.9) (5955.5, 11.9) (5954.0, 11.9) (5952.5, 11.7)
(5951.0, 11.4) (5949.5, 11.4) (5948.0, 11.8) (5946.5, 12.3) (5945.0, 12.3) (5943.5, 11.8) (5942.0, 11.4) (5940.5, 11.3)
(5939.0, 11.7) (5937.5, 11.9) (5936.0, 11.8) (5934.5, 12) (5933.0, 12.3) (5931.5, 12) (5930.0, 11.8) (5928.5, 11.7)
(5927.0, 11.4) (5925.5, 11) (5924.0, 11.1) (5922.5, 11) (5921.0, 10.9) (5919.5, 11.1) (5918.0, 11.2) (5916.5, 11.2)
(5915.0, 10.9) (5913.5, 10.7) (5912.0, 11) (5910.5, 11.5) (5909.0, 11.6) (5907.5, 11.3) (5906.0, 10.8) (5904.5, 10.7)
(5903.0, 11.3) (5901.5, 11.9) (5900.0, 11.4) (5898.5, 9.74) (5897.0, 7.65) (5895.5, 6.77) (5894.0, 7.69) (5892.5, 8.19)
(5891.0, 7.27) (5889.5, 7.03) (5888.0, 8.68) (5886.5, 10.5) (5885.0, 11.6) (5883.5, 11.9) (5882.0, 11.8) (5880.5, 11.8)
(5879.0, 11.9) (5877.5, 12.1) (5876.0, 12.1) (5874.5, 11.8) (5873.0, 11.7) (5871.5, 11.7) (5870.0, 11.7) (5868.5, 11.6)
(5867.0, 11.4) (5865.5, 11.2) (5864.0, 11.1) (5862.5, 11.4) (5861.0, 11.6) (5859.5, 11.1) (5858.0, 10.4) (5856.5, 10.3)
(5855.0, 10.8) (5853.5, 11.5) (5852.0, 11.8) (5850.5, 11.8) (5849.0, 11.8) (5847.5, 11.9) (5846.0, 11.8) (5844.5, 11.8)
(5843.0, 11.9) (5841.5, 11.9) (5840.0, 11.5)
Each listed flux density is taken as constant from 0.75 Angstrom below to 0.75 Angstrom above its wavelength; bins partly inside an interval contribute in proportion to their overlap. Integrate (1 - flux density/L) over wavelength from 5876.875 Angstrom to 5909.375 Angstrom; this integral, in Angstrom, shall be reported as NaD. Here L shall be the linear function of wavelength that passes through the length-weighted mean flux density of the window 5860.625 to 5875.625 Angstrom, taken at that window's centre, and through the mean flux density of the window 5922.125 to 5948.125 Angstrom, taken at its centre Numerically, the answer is 4.1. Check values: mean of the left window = 11.5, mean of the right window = 11.7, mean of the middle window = 10.1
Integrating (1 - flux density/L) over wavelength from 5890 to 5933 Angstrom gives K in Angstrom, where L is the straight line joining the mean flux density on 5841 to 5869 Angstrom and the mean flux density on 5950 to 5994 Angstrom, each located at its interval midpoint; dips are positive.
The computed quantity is 3.9 Angstrom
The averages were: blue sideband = 11.4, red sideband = 11.8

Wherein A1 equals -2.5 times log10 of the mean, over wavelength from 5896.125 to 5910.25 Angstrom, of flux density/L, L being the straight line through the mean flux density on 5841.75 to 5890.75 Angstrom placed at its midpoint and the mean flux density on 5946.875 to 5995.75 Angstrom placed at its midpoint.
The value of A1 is 0.07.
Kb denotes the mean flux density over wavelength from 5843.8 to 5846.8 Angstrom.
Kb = 11.8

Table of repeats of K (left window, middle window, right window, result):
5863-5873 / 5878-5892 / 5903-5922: 1.3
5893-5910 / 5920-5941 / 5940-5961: -0.9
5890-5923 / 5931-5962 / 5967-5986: -2.6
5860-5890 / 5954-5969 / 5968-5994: -0.5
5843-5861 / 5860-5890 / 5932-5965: 0.6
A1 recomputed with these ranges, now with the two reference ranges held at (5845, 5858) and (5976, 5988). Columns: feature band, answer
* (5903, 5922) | 0.04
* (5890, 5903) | 0.27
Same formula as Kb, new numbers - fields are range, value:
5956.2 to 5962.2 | 12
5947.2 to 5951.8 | 11.5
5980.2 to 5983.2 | 11.9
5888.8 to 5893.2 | 7.49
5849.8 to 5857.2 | 11.2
